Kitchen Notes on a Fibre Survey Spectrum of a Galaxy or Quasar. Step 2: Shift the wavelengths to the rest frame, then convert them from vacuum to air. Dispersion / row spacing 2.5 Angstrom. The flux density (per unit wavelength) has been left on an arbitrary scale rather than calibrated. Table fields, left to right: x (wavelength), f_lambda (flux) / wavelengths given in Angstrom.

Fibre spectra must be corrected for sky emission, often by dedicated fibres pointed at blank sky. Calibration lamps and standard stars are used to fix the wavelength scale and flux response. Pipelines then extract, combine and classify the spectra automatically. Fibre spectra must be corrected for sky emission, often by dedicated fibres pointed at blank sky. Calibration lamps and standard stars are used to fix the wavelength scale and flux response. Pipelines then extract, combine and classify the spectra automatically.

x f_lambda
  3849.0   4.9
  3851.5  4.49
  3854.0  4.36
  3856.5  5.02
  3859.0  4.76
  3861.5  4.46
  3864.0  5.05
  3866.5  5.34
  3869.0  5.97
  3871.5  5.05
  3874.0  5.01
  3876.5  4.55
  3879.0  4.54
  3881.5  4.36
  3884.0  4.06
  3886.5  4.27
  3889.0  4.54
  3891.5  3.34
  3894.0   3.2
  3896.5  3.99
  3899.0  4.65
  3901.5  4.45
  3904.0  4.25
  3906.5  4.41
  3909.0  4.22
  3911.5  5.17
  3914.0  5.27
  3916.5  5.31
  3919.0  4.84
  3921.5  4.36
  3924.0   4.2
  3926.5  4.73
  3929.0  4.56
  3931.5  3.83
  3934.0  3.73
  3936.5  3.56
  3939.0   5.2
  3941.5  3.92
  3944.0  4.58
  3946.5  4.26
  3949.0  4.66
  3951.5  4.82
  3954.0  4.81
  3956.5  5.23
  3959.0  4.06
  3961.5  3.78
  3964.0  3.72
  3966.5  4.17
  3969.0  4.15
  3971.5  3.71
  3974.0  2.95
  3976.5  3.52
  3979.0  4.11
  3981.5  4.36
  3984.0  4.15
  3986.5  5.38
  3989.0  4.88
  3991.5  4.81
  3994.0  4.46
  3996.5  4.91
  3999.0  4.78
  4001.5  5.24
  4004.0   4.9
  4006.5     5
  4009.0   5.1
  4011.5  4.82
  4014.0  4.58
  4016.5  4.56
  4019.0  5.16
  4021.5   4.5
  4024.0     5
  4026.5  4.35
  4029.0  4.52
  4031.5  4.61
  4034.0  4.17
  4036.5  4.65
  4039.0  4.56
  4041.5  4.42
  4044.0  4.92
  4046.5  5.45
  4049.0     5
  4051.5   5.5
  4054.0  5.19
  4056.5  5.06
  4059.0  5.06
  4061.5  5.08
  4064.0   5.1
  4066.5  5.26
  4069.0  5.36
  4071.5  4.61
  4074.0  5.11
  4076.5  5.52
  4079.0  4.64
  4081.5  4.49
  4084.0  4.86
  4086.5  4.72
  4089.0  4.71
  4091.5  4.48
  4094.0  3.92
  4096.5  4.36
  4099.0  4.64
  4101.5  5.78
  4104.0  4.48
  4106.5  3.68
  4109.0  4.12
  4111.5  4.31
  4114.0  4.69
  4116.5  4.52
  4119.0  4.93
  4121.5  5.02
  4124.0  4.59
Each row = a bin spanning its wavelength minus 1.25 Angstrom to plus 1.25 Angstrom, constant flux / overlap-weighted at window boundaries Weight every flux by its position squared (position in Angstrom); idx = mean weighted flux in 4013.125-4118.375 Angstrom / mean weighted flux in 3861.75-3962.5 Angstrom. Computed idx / 1.1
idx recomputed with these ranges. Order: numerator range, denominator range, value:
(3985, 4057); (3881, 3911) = 1.24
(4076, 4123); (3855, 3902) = 1.13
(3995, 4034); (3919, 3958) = 1.12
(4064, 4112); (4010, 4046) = 1.04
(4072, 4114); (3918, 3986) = 1.17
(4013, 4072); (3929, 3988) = 1.20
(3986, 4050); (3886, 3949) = 1.16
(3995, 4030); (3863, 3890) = 1.08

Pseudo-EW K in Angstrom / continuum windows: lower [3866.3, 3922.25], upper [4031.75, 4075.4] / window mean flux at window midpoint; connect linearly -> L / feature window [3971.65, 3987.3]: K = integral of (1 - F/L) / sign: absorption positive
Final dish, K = 2.5 Angstrom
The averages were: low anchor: 4.56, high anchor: 4.96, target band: 4.02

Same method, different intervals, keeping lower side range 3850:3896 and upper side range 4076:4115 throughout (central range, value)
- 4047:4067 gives -2.6 Angstrom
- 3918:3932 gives 0.4 Angstrom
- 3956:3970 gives 1.3 Angstrom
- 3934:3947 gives 0.9 Angstrom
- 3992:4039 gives -1.7 Angstrom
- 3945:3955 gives -0.1 Angstrom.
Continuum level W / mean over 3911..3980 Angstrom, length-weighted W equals 4.32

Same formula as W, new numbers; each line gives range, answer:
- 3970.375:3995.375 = 4.24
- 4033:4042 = 4.46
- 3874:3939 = 4.37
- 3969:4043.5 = 4.55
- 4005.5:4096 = 4.83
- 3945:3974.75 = 4.22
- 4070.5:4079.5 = 5.01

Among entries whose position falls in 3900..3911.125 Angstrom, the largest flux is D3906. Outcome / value 4.45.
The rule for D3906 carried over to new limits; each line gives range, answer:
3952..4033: 5.38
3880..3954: 5.31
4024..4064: 5.5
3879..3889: 4.54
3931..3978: 5.23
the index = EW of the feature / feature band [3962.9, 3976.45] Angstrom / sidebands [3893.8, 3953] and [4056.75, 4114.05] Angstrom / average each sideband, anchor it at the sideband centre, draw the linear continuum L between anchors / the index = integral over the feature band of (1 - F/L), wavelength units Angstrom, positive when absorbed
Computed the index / 2.4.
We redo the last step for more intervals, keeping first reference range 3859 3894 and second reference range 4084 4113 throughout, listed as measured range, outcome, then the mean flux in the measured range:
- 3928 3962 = 1.5 Angstrom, 4.37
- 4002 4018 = -1.1 Angstrom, 4.85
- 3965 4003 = 1.5 Angstrom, 4.37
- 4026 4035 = 0.2 Angstrom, 4.42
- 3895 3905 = 0.6 Angstrom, 4.31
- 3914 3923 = -0.6 Angstrom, 4.88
